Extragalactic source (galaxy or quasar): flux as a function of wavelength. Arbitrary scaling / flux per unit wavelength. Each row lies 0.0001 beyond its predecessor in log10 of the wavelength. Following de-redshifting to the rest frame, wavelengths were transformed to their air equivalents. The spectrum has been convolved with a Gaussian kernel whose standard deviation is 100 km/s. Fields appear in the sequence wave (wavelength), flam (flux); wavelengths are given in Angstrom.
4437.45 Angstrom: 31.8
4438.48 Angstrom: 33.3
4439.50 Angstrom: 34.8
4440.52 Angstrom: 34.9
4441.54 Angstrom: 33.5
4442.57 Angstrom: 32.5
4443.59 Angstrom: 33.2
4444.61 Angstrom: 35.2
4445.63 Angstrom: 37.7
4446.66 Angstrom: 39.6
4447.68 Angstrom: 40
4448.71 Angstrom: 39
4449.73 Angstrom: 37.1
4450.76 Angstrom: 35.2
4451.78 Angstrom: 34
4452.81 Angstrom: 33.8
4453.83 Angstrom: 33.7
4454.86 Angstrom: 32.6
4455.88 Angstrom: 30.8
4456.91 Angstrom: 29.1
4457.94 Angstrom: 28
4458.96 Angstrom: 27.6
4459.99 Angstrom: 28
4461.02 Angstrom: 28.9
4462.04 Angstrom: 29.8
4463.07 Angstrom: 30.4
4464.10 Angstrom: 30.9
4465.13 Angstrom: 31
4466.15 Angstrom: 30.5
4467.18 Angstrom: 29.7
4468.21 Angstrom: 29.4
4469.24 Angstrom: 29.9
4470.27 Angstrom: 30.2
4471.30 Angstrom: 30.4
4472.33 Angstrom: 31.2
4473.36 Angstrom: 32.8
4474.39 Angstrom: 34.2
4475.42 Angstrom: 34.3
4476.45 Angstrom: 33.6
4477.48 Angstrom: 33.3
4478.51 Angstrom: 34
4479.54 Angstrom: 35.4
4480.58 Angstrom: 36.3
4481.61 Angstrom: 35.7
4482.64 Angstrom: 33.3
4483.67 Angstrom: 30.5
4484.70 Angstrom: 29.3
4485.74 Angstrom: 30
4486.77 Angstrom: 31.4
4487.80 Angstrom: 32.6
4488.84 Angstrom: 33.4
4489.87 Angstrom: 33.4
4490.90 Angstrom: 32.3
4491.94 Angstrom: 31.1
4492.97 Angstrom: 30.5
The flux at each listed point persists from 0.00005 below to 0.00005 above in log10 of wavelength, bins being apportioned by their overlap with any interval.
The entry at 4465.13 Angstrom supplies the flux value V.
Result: 31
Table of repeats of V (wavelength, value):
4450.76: 35.2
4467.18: 29.7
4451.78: 34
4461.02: 28.9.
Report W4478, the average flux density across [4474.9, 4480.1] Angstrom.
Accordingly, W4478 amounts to 34.1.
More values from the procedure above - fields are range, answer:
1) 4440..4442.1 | 34.1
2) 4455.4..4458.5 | 29.2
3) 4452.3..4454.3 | 33.8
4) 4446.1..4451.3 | 38.1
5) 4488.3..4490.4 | 33.4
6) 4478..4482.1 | 35.3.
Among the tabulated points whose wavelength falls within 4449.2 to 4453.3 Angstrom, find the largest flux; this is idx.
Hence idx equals 37.1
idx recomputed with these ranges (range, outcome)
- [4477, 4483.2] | 36.3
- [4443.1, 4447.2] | 39.6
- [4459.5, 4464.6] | 30.9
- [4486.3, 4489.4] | 33.4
